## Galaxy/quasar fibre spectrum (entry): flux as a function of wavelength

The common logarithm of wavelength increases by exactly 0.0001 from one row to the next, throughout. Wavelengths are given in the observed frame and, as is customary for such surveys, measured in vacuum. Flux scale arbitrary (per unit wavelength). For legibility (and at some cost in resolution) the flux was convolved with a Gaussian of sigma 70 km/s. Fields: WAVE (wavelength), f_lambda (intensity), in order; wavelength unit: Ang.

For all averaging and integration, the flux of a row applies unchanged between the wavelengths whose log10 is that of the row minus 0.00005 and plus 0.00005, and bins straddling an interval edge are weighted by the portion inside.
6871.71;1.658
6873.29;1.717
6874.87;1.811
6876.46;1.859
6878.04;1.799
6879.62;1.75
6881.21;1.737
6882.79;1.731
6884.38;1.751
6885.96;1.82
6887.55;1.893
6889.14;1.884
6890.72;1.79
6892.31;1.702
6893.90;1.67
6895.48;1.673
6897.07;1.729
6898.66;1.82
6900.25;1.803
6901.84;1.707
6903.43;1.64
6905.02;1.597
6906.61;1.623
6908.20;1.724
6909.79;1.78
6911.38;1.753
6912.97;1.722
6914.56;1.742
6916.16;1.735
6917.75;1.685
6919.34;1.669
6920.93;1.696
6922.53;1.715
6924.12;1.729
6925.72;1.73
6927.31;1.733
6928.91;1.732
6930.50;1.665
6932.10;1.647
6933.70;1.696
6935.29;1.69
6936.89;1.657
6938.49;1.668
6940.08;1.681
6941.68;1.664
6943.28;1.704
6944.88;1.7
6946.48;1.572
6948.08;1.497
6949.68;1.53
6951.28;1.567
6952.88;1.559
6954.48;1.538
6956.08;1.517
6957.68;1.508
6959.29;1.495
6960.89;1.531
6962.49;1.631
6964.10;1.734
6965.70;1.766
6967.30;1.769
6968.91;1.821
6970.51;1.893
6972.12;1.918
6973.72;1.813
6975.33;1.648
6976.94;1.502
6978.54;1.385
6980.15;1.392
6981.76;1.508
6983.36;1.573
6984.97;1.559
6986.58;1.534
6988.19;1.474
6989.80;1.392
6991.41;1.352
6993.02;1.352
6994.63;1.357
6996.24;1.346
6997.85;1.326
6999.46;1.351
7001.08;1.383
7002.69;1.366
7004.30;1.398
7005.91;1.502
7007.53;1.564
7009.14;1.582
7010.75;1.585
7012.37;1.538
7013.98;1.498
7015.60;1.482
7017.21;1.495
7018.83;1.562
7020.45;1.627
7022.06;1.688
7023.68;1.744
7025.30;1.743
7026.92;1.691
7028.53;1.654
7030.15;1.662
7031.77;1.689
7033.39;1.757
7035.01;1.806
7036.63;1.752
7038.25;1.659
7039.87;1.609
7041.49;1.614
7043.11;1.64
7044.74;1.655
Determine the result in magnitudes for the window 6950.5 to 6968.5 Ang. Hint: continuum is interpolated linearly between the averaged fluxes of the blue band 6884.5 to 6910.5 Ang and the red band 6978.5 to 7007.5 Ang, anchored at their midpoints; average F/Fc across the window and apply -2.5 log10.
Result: -0.05 mag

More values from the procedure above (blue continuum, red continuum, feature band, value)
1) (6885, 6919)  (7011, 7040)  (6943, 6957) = 0.087 mag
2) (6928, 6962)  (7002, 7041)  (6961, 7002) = 0.042 mag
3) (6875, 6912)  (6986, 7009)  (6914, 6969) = -0.041 mag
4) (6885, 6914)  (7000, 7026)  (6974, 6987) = 0.053 mag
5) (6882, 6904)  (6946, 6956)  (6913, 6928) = -0.038 mag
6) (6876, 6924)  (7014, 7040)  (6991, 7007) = 0.214 mag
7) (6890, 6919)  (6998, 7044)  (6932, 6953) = 0.028 mag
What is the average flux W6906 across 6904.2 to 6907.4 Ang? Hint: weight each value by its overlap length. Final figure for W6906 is 1.61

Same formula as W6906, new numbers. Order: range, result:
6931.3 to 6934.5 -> 1.67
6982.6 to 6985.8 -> 1.56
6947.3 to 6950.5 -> 1.51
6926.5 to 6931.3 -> 1.71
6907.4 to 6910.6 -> 1.75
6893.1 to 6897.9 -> 1.69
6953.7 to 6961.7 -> 1.52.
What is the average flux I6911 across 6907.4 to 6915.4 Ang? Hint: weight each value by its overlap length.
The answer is 1.74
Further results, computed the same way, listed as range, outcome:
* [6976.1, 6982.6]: 1.45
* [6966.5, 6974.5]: 1.84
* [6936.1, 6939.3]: 1.67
